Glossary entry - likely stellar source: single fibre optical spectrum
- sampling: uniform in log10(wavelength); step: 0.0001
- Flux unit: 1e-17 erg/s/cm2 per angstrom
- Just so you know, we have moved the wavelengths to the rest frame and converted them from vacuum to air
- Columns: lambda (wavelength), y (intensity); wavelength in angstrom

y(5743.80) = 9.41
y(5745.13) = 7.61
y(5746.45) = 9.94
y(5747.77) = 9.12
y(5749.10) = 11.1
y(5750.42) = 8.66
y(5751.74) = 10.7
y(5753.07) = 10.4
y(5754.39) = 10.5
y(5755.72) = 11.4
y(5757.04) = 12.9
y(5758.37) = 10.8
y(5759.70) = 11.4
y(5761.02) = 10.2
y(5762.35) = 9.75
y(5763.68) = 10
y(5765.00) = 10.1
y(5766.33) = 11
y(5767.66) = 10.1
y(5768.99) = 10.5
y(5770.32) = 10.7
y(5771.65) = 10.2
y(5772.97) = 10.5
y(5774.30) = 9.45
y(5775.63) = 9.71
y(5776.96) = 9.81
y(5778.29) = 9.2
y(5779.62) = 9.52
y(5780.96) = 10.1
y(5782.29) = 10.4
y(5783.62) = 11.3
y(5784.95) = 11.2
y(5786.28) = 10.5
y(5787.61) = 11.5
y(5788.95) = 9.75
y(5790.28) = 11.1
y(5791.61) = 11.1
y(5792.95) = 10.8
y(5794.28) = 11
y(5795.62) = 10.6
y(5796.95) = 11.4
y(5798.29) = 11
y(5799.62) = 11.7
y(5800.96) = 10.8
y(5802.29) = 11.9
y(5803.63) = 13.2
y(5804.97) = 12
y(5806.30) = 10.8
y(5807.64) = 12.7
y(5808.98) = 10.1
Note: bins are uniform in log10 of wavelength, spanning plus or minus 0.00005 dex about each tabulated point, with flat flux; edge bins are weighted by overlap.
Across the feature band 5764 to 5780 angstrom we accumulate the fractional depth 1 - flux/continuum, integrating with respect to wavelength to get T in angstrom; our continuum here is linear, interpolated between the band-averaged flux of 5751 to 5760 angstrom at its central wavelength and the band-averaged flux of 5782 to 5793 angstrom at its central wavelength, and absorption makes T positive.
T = 1.3 angstrom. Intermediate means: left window 11.1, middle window 10.1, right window 10.9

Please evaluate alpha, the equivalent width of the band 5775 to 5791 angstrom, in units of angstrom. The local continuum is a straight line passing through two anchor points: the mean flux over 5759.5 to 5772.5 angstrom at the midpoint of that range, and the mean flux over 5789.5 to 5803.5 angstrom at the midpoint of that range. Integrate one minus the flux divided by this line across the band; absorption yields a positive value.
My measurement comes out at 0.7 angstrom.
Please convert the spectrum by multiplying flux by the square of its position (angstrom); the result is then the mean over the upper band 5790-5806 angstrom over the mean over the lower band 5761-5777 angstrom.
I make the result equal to 1.13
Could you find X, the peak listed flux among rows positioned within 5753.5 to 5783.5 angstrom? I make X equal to 12.9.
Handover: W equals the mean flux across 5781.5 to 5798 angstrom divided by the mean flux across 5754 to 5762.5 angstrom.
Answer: 0.98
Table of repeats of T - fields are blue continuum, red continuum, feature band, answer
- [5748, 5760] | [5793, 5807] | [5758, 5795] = 2.3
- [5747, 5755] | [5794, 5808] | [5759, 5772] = 0.1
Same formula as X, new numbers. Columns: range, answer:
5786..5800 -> 11.7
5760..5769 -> 11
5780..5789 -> 11.5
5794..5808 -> 13.2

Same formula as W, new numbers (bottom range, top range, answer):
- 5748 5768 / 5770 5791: 0.97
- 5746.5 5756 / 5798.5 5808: 1.16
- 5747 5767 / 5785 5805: 1.06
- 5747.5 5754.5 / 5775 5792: 1.03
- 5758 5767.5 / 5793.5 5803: 1.07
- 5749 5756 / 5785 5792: 1.04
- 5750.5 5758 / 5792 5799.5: 1.00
